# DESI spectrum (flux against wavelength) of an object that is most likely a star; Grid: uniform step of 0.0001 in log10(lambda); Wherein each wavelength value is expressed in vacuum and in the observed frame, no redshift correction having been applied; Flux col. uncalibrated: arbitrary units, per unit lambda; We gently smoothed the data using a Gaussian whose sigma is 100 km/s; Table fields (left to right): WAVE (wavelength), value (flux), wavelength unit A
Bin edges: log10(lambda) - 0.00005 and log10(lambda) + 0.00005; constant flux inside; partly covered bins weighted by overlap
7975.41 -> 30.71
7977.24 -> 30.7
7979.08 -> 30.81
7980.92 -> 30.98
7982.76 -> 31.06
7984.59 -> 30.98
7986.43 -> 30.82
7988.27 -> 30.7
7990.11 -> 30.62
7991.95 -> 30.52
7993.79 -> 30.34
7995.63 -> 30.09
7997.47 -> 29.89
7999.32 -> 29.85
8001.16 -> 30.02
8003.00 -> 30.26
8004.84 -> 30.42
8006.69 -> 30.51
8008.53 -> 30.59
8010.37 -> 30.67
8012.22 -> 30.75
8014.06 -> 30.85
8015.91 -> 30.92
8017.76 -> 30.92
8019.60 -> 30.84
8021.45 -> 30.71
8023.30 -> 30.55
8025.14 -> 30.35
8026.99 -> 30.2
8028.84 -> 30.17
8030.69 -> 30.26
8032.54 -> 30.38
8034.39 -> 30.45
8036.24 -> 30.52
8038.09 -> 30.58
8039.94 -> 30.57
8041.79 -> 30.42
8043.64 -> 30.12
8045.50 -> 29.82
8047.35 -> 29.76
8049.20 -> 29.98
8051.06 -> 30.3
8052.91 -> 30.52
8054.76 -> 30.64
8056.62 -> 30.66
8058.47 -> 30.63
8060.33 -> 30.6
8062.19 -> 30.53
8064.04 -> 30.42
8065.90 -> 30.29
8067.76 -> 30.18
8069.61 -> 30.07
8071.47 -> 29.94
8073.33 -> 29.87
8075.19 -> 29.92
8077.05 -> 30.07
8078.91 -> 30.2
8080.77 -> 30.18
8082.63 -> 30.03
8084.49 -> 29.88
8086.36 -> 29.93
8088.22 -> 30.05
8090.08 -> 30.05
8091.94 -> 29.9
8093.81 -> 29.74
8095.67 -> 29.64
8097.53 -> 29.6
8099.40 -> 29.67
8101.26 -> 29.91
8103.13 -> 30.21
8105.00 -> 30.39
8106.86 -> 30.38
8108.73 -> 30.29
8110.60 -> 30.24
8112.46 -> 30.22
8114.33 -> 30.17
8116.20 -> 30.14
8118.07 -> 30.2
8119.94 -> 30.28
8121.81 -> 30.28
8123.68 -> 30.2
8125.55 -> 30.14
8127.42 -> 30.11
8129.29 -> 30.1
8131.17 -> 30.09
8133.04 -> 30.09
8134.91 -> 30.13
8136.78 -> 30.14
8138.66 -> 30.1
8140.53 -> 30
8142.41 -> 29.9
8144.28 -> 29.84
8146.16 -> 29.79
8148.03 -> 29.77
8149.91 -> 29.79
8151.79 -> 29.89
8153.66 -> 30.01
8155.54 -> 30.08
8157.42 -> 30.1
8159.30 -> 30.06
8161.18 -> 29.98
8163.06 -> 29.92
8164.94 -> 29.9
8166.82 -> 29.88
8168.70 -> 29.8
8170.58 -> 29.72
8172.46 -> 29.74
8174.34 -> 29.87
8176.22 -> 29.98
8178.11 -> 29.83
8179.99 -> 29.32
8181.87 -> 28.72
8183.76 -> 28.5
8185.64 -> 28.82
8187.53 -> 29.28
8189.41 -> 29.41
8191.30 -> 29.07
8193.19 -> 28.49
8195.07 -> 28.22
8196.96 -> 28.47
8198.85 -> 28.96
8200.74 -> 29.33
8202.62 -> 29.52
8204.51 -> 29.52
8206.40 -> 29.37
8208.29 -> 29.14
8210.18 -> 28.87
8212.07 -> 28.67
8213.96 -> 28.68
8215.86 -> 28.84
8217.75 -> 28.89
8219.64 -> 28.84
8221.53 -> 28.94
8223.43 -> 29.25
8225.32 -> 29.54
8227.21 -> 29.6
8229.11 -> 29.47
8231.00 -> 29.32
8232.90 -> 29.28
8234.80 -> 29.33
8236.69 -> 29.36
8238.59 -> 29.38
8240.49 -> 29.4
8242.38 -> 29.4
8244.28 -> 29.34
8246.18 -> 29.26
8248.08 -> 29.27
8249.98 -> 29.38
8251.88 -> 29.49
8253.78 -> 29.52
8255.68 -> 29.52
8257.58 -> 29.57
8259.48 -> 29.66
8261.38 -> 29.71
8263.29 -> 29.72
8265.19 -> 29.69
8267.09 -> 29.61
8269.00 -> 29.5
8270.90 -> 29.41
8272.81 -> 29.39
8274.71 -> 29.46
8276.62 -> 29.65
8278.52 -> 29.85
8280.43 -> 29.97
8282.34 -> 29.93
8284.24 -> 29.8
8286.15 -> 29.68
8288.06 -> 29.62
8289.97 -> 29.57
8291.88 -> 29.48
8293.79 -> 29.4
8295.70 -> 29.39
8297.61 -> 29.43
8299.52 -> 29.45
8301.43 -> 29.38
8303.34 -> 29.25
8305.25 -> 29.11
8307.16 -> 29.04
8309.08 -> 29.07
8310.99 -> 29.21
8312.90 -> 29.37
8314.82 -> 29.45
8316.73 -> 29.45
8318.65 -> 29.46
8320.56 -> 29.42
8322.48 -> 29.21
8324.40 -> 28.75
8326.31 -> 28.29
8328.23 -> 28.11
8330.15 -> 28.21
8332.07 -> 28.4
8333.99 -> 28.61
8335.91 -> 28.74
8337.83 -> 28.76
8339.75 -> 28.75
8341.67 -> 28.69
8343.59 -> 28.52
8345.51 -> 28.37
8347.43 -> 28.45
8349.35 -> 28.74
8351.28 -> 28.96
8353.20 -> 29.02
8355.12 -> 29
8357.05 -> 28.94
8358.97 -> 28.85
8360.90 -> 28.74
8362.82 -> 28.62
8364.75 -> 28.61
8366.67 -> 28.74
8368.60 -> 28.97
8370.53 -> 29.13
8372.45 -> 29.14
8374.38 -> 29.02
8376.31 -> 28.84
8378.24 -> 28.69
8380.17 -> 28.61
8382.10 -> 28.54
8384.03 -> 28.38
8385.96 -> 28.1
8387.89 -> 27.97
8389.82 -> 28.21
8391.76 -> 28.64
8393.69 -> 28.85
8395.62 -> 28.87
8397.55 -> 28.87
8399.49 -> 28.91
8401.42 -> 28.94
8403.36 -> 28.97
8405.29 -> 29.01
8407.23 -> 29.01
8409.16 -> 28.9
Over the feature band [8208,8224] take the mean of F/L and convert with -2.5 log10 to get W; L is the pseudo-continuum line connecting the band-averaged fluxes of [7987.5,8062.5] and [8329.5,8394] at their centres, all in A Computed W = 0.021 mag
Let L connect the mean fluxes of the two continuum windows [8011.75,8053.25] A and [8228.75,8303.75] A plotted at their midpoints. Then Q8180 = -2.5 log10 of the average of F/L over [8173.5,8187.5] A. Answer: 0.02 mag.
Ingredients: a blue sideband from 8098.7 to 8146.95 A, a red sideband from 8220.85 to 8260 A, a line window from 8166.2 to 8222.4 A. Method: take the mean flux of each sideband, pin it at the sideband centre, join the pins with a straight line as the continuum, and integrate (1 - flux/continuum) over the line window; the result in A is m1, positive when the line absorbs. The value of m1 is 1.00 A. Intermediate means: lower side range 30.1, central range 29.2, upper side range 29.4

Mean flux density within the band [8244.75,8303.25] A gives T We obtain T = 29.6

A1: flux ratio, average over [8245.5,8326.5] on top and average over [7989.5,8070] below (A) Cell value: 1.0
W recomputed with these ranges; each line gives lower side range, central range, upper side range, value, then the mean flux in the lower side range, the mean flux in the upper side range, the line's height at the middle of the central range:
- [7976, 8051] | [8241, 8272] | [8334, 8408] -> -0.01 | 30.5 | 28.7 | 29.3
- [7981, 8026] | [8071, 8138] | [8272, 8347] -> 0.00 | 30.6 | 29.2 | 30.1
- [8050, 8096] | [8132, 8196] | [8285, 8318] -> 0.01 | 30.2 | 29.4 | 29.9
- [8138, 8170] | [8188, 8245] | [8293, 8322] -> 0.02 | 29.9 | 29.3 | 29.7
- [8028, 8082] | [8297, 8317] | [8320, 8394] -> -0.01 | 30.3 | 28.7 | 28.9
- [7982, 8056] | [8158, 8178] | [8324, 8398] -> -0.01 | 30.4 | 28.7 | 29.7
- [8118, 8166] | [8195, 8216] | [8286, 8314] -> 0.03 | 30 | 29.4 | 29.8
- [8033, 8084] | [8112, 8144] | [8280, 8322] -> 0.00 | 30.3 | 29.4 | 30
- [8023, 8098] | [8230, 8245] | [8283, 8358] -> 0.00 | 30.2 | 29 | 29.4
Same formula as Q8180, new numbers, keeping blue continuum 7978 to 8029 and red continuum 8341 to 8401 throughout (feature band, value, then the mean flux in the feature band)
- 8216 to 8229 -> 0.01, 29.2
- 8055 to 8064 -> -0.01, 30.6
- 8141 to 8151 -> 0.00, 29.8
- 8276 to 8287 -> -0.02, 29.8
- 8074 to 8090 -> 0.00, 30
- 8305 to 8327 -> -0.01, 29.2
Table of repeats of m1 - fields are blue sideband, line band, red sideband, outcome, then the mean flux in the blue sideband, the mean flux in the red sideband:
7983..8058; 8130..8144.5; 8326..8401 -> -0.1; 30.4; 28.7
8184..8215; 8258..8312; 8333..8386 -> -1.2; 29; 28.7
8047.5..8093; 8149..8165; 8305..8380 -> -0.1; 30.2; 28.9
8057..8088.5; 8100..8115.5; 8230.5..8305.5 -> -0.1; 30.2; 29.5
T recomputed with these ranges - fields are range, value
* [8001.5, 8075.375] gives 30.4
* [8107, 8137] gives 30.2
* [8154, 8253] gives 29.3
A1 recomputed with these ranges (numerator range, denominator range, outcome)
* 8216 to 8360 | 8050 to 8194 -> 0.98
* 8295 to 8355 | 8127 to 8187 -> 0.97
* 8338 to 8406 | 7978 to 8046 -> 0.94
